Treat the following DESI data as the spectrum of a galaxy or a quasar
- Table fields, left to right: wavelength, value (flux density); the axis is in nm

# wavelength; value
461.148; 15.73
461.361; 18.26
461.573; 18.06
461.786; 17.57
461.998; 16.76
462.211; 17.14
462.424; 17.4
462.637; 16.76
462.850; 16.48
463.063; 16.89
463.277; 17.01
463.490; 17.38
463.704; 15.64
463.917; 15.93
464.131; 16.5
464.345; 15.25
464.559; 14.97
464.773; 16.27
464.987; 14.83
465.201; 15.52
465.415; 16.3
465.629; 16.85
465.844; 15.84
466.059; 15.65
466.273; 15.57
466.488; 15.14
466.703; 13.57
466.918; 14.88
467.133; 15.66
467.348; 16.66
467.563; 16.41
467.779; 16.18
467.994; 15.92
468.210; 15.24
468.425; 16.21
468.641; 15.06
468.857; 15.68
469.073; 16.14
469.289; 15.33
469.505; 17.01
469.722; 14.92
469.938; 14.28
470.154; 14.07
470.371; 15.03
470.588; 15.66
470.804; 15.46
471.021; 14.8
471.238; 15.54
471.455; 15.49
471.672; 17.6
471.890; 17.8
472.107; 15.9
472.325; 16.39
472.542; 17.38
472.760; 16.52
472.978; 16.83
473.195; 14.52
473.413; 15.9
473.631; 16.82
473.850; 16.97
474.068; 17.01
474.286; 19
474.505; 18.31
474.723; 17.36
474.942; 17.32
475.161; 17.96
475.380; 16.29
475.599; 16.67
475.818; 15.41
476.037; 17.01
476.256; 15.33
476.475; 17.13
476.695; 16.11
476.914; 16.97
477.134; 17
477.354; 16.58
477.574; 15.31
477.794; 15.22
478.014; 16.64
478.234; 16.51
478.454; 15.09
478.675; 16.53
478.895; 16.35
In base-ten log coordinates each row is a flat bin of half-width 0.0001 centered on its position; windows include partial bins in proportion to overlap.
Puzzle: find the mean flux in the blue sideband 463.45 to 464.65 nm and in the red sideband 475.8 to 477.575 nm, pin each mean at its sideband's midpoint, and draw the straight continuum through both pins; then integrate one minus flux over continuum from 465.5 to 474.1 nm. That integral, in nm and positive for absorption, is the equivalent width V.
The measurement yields 0.15 nm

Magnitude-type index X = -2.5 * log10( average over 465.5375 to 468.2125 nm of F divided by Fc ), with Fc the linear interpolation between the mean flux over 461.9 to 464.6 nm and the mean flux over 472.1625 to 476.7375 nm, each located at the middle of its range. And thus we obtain 0.06 mag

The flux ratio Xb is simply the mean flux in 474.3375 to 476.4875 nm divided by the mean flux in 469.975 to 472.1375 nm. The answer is 1.08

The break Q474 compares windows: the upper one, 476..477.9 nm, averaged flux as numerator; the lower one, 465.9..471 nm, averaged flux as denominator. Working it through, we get 1.1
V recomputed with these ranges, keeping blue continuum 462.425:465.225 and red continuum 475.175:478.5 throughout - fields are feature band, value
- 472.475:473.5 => 0.00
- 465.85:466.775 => 0.06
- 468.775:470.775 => 0.11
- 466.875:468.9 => 0.05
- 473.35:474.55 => -0.08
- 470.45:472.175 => 0.02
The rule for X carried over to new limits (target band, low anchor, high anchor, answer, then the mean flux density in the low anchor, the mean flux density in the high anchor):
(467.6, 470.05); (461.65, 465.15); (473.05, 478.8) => 0.06 mag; 16.4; 16.6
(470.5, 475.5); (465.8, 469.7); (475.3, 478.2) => -0.04 mag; 15.7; 16.3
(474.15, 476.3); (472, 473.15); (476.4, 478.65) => -0.05 mag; 16.5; 16.2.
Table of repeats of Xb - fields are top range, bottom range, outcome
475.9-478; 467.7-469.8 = 1.03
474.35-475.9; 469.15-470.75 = 1.13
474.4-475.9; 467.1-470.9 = 1.09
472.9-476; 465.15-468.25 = 1.08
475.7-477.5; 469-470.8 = 1.07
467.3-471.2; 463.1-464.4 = 0.95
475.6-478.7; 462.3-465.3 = 1.00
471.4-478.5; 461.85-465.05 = 1.02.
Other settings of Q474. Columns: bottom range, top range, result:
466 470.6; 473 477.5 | 1.08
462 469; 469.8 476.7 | 1.02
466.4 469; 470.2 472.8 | 1.03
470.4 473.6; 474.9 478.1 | 1.02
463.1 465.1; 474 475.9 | 1.08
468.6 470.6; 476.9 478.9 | 1.06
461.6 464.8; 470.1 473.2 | 0.97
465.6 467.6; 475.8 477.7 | 1.05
